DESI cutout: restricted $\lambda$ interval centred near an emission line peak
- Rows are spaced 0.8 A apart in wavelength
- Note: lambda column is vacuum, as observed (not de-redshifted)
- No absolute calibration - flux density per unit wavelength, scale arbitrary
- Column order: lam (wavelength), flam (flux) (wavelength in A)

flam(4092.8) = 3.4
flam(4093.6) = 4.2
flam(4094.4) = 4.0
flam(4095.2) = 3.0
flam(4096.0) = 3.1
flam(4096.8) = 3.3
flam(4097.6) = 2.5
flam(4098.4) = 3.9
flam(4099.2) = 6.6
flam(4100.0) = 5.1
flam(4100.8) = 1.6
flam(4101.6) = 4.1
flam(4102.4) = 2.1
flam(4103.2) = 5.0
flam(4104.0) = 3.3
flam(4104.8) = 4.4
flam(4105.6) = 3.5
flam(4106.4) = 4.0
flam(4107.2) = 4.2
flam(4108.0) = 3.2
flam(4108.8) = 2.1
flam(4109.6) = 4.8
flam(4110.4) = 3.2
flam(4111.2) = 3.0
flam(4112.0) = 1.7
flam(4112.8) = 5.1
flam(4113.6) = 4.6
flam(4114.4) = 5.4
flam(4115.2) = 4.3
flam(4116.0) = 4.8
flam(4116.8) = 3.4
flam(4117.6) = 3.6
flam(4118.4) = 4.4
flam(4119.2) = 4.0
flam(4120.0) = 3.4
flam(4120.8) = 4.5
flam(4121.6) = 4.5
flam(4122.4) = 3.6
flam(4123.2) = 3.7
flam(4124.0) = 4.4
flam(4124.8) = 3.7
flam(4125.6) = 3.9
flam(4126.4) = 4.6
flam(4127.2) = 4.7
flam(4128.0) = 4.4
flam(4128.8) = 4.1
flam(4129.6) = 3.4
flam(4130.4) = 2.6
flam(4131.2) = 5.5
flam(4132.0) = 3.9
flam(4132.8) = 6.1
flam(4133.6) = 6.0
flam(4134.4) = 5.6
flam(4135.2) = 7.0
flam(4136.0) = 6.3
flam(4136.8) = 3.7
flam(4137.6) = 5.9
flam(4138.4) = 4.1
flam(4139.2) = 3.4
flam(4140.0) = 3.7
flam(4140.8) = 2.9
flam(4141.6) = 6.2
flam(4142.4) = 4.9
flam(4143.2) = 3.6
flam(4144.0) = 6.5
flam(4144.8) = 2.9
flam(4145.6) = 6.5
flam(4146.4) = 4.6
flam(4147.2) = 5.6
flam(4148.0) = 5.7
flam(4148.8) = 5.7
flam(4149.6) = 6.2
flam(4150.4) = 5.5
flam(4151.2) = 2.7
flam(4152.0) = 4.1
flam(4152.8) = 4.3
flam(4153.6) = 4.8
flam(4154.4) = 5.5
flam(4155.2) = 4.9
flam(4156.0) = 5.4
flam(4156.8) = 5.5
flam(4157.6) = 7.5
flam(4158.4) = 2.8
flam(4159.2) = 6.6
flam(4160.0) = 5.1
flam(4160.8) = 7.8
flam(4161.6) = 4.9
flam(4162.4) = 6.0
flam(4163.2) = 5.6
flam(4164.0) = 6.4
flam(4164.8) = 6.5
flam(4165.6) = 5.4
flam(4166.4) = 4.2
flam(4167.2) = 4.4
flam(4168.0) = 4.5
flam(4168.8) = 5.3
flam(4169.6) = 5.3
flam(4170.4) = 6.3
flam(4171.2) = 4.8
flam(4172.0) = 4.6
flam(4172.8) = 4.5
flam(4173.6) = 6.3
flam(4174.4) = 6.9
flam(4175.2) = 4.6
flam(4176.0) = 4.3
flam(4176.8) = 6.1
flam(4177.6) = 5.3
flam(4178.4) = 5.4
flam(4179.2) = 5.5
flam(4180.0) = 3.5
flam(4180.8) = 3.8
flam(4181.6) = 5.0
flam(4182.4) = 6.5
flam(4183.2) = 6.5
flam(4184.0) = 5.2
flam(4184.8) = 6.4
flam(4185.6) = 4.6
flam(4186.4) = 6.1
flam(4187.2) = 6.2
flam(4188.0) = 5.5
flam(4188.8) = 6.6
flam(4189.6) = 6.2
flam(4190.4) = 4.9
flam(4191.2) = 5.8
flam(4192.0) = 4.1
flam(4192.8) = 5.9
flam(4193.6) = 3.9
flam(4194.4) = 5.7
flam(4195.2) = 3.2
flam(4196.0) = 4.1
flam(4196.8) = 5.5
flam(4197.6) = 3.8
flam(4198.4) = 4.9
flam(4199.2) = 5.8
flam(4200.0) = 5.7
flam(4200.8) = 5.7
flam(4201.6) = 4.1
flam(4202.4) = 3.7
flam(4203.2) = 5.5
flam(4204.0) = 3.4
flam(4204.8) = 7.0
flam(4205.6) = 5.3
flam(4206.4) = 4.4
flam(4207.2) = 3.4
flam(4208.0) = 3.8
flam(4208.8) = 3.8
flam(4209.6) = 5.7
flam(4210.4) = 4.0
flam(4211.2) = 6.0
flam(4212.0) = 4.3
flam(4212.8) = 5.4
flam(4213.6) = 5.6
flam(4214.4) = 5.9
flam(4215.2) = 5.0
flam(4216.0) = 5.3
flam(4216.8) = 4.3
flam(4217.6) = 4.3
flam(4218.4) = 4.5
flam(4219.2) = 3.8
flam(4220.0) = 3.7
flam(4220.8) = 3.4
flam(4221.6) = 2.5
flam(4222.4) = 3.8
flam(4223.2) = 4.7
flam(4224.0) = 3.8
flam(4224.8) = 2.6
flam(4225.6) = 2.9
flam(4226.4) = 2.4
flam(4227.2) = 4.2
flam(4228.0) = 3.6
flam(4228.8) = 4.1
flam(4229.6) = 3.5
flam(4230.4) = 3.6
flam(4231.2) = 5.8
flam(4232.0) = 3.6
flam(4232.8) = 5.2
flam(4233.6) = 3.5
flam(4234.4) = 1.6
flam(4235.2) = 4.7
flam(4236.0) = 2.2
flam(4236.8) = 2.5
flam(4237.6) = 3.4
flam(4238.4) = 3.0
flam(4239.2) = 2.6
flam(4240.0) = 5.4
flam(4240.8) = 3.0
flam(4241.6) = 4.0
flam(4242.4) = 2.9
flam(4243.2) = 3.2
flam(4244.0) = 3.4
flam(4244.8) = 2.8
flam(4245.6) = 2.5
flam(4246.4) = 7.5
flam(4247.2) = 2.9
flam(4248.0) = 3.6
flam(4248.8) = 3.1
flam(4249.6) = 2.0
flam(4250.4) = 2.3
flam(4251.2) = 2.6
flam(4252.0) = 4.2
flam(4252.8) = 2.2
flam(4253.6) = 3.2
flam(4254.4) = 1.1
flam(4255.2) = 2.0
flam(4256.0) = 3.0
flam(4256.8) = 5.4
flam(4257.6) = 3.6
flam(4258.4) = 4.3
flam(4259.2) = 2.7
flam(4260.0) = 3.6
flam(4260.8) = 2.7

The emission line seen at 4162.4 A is Mg II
